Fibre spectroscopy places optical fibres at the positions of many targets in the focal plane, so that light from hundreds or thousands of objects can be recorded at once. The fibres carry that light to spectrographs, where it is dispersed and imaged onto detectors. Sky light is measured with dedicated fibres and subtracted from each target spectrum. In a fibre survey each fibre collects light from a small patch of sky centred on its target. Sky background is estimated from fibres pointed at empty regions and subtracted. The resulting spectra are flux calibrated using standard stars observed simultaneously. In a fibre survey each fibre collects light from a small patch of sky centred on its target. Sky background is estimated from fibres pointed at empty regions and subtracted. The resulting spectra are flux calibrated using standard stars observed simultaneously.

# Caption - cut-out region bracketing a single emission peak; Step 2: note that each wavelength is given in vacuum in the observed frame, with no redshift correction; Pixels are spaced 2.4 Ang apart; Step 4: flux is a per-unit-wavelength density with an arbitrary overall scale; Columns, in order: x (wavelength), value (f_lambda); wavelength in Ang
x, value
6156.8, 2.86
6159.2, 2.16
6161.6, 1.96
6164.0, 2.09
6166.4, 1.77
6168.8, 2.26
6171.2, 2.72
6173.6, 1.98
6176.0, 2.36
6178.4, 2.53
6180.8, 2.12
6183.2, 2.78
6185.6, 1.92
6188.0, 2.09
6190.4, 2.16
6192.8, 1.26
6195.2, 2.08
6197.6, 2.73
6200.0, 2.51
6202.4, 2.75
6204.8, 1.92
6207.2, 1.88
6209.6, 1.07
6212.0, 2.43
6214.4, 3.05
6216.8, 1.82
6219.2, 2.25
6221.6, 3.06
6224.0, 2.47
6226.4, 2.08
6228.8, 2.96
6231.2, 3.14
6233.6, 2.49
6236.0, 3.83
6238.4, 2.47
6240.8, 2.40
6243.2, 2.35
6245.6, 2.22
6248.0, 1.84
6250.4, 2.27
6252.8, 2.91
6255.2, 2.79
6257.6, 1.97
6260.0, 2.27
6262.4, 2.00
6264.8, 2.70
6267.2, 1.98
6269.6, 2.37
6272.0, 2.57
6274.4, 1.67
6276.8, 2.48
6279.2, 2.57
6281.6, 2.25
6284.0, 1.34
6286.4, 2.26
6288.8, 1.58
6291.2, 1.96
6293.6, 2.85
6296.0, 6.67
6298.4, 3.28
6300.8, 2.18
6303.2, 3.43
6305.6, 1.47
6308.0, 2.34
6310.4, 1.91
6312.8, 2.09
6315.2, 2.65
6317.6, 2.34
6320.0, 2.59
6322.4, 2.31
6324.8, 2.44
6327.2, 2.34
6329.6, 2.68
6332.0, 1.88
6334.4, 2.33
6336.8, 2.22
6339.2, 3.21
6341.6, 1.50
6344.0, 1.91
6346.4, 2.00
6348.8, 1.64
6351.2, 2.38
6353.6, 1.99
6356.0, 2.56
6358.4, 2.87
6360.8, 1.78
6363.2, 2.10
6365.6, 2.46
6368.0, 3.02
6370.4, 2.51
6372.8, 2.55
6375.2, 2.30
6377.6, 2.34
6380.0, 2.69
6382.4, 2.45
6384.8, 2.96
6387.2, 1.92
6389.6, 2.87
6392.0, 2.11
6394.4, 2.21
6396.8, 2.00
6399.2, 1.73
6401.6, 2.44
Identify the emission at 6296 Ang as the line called [O III]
